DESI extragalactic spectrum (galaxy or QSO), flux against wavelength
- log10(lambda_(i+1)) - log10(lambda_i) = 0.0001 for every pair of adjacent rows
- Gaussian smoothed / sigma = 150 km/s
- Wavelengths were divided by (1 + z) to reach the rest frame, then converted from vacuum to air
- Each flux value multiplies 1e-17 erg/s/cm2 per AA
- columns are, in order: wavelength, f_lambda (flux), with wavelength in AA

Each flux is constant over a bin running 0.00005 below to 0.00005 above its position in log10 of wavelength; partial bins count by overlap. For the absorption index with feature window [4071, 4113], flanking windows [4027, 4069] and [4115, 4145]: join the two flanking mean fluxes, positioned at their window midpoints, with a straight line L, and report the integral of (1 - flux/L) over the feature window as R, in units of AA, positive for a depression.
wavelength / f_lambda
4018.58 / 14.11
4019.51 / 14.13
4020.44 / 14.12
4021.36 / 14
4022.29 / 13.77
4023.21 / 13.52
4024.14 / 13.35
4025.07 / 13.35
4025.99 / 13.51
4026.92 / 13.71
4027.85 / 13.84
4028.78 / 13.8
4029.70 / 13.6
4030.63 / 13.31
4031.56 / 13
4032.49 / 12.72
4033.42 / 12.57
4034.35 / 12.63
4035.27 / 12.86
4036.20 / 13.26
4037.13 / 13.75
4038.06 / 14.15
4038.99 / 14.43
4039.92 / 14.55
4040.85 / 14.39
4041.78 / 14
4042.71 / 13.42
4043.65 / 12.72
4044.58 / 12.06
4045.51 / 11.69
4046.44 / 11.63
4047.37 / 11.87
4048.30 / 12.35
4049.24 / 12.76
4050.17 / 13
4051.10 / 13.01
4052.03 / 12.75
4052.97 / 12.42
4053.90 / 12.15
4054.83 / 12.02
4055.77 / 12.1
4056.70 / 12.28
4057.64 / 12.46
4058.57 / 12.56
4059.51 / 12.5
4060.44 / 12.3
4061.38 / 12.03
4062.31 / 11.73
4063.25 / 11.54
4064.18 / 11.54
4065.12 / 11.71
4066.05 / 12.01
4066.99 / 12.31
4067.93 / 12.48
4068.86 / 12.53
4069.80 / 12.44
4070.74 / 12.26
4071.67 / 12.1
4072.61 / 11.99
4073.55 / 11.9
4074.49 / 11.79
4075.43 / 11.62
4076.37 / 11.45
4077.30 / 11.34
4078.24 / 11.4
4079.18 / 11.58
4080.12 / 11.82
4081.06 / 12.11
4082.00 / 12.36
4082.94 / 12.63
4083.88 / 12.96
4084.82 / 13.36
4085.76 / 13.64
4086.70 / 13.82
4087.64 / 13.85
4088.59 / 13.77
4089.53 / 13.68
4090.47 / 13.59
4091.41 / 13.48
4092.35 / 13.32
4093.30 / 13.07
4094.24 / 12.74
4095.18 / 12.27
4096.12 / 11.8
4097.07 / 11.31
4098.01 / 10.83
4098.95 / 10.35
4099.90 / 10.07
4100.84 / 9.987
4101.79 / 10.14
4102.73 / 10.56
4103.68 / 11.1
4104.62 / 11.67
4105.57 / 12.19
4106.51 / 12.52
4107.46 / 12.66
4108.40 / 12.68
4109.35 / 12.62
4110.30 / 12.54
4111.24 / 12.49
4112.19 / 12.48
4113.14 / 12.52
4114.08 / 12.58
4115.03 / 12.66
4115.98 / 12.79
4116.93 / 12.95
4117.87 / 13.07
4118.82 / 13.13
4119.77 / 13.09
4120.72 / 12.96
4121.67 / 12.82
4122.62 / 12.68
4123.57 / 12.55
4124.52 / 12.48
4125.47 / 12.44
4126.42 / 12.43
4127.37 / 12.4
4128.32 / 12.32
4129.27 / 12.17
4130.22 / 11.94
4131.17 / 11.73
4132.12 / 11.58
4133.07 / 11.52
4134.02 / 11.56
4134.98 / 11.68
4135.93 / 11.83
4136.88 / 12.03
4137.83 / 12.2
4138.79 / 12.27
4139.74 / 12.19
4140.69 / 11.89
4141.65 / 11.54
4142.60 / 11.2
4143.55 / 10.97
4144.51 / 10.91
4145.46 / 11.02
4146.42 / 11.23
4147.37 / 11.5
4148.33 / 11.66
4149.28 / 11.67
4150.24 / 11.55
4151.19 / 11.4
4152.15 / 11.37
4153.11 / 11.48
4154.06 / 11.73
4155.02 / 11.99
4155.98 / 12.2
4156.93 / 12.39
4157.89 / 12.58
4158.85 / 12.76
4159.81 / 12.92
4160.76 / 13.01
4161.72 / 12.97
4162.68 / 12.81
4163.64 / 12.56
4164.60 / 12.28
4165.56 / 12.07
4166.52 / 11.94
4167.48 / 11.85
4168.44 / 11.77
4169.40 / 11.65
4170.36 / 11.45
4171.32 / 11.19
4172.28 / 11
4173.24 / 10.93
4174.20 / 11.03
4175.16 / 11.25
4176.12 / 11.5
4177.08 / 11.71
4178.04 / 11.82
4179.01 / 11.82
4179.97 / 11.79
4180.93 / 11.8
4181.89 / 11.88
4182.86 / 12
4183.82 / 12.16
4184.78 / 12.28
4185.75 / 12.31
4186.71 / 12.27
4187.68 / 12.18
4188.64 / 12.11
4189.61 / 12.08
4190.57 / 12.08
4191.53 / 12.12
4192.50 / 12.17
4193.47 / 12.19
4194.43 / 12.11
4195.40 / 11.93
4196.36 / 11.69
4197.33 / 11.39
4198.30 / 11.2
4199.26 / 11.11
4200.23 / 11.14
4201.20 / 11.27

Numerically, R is 0.88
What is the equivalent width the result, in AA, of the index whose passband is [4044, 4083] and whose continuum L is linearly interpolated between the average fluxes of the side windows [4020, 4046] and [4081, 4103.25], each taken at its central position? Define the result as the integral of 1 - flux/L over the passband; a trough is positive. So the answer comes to 2.3 AA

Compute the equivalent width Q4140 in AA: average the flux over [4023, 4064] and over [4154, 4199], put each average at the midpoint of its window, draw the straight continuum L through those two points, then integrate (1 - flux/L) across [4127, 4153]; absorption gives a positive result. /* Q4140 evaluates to 1.18 AA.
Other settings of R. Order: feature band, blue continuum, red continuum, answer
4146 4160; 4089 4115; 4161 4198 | 0.1 AA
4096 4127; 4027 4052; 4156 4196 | 1.1 AA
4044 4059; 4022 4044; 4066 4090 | 0.9 AA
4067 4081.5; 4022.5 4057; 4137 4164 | 0.9 AA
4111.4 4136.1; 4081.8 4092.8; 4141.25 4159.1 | -0.1 AA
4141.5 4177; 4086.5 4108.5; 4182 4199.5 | 0.7 AA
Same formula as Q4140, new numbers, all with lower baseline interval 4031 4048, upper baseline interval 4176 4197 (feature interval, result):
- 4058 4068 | 0.7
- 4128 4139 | 0.5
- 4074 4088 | 0.4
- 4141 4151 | 0.8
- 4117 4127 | -0.2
